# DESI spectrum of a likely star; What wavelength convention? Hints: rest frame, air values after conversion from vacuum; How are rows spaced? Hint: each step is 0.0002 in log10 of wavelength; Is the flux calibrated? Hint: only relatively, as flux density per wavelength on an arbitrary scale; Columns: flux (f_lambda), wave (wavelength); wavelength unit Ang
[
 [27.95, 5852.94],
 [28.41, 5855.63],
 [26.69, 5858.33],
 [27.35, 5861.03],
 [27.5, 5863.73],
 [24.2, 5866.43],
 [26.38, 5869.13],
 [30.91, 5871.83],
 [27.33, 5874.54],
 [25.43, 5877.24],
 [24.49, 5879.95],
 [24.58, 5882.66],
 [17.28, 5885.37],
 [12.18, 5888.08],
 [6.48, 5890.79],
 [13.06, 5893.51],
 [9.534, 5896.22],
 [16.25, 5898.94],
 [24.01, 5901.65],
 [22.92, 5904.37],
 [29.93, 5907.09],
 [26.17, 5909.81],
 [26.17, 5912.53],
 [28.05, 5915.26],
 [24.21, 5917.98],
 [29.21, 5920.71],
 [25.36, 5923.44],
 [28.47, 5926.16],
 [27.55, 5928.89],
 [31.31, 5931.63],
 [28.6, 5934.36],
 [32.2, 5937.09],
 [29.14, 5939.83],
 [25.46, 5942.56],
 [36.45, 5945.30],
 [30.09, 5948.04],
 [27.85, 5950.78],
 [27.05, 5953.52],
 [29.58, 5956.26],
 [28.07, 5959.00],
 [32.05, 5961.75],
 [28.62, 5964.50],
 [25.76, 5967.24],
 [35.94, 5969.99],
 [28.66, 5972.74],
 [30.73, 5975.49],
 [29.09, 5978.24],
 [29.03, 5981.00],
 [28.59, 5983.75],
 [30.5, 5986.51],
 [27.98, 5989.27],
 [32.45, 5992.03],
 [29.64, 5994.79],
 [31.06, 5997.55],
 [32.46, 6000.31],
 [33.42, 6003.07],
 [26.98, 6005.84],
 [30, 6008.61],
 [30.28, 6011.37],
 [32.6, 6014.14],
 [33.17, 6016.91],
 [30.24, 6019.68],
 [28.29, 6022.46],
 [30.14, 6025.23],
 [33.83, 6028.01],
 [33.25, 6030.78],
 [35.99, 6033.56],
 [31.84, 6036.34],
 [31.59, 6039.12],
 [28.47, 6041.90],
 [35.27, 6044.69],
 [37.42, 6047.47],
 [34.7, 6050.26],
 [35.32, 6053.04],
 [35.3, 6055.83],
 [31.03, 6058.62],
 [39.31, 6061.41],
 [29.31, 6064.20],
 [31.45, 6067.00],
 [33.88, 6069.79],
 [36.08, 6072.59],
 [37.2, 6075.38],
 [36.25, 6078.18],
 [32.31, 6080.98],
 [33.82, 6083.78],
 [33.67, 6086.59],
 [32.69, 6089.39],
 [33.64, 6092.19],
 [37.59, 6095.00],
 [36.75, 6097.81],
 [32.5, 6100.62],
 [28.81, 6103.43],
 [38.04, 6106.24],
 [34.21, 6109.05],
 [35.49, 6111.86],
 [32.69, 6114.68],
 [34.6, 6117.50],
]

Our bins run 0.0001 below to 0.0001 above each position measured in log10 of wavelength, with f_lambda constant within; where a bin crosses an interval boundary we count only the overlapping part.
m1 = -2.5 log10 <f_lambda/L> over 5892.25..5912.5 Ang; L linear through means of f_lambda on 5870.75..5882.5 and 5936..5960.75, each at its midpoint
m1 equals 0.32 mag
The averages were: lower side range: 26.7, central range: 20.7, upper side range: 29.5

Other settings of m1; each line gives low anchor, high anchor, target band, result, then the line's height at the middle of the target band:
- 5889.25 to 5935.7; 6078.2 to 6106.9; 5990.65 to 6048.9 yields -0.076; 29.7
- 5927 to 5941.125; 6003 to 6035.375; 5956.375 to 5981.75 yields 0.023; 30.4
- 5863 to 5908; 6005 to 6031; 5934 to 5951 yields -0.191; 25.3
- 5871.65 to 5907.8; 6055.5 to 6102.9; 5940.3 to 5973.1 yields -0.192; 24.9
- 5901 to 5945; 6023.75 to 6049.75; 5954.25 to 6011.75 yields 0.019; 30.6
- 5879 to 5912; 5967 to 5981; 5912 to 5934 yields -0.201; 23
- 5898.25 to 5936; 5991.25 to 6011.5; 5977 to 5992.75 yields 0.017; 29.9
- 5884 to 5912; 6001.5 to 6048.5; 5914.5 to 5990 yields -0.221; 24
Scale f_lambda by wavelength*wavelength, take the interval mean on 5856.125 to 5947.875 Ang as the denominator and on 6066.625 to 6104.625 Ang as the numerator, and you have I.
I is 1.5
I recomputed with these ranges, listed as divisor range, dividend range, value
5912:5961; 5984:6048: 1.13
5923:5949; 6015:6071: 1.15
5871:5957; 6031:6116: 1.44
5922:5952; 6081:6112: 1.23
